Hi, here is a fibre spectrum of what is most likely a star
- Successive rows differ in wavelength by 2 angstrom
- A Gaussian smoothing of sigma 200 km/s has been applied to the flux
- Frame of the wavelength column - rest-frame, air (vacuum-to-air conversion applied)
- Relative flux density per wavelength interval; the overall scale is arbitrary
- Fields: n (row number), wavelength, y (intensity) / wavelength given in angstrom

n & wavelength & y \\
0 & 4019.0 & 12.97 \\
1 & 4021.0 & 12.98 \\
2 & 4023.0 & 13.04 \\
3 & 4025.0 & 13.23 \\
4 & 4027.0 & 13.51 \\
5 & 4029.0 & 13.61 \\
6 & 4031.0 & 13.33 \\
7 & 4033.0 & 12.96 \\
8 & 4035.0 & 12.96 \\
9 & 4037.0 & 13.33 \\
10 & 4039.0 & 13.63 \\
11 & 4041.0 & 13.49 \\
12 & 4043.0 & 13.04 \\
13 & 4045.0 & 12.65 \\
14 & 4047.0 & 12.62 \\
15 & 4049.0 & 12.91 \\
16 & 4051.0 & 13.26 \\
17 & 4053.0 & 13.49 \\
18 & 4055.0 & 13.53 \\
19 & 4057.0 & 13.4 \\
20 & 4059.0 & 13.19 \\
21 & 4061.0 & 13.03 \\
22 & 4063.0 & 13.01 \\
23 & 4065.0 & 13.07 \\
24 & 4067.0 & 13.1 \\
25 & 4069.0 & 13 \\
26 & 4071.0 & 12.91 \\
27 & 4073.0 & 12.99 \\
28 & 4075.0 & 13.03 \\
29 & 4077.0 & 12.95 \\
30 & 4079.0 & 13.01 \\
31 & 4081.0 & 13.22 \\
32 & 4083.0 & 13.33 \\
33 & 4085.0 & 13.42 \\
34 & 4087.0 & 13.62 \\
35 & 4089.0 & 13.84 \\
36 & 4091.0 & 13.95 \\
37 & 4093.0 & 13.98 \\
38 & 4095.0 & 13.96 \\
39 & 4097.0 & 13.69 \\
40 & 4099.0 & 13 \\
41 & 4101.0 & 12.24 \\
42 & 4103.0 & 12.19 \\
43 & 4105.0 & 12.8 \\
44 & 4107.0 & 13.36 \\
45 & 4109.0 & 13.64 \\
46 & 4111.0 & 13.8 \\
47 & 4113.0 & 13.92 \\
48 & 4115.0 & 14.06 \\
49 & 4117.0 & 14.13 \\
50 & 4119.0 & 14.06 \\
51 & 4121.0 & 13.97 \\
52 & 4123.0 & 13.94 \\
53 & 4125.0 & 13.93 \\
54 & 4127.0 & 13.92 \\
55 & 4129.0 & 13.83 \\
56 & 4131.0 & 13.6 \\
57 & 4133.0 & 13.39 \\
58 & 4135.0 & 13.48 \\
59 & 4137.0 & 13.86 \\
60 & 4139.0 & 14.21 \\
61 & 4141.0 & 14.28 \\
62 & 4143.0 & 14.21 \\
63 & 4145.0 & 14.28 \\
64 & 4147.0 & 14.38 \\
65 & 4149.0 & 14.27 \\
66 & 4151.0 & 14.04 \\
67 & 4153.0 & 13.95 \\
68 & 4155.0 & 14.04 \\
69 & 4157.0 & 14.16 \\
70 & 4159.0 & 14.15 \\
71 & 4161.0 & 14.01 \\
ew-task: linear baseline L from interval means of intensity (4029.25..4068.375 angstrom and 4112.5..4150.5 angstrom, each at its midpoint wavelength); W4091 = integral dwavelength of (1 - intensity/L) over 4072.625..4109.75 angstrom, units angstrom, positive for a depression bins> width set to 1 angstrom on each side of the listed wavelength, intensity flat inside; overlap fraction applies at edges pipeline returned 0.8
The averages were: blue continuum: 13.2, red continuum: 14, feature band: 13.3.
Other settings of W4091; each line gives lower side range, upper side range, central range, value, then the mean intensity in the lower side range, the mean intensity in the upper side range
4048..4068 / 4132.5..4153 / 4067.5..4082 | 0.38 angstrom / 13.2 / 14.1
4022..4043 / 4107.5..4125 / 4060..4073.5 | 0.53 angstrom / 13.3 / 13.9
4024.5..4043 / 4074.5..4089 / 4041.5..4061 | 0.27 angstrom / 13.3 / 13.3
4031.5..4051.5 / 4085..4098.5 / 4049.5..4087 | 0.78 angstrom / 13.1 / 13.8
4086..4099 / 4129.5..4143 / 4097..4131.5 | 0.62 angstrom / 13.8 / 13.8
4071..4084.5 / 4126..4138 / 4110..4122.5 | -0.44 angstrom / 13.1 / 13.7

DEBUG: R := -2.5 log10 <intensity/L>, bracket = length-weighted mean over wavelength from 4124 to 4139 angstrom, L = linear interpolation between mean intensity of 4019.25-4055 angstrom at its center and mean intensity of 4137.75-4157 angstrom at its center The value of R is 0.022 mag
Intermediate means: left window 13.2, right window 14.2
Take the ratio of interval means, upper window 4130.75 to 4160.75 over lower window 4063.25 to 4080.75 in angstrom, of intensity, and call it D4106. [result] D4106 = 1.1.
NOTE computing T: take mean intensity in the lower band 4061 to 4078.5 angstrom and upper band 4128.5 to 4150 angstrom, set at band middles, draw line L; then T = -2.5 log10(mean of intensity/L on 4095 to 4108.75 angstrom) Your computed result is 0.04 mag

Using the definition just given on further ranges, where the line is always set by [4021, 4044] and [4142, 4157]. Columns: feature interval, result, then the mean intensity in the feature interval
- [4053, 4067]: 0.02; 13.2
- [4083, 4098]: 0.00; 13.8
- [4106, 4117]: 0.01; 13.8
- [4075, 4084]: 0.04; 13.1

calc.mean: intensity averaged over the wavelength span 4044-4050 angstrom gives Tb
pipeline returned 12.7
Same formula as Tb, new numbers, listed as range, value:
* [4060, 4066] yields 13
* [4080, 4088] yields 13.4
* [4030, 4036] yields 13.1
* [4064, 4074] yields 13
